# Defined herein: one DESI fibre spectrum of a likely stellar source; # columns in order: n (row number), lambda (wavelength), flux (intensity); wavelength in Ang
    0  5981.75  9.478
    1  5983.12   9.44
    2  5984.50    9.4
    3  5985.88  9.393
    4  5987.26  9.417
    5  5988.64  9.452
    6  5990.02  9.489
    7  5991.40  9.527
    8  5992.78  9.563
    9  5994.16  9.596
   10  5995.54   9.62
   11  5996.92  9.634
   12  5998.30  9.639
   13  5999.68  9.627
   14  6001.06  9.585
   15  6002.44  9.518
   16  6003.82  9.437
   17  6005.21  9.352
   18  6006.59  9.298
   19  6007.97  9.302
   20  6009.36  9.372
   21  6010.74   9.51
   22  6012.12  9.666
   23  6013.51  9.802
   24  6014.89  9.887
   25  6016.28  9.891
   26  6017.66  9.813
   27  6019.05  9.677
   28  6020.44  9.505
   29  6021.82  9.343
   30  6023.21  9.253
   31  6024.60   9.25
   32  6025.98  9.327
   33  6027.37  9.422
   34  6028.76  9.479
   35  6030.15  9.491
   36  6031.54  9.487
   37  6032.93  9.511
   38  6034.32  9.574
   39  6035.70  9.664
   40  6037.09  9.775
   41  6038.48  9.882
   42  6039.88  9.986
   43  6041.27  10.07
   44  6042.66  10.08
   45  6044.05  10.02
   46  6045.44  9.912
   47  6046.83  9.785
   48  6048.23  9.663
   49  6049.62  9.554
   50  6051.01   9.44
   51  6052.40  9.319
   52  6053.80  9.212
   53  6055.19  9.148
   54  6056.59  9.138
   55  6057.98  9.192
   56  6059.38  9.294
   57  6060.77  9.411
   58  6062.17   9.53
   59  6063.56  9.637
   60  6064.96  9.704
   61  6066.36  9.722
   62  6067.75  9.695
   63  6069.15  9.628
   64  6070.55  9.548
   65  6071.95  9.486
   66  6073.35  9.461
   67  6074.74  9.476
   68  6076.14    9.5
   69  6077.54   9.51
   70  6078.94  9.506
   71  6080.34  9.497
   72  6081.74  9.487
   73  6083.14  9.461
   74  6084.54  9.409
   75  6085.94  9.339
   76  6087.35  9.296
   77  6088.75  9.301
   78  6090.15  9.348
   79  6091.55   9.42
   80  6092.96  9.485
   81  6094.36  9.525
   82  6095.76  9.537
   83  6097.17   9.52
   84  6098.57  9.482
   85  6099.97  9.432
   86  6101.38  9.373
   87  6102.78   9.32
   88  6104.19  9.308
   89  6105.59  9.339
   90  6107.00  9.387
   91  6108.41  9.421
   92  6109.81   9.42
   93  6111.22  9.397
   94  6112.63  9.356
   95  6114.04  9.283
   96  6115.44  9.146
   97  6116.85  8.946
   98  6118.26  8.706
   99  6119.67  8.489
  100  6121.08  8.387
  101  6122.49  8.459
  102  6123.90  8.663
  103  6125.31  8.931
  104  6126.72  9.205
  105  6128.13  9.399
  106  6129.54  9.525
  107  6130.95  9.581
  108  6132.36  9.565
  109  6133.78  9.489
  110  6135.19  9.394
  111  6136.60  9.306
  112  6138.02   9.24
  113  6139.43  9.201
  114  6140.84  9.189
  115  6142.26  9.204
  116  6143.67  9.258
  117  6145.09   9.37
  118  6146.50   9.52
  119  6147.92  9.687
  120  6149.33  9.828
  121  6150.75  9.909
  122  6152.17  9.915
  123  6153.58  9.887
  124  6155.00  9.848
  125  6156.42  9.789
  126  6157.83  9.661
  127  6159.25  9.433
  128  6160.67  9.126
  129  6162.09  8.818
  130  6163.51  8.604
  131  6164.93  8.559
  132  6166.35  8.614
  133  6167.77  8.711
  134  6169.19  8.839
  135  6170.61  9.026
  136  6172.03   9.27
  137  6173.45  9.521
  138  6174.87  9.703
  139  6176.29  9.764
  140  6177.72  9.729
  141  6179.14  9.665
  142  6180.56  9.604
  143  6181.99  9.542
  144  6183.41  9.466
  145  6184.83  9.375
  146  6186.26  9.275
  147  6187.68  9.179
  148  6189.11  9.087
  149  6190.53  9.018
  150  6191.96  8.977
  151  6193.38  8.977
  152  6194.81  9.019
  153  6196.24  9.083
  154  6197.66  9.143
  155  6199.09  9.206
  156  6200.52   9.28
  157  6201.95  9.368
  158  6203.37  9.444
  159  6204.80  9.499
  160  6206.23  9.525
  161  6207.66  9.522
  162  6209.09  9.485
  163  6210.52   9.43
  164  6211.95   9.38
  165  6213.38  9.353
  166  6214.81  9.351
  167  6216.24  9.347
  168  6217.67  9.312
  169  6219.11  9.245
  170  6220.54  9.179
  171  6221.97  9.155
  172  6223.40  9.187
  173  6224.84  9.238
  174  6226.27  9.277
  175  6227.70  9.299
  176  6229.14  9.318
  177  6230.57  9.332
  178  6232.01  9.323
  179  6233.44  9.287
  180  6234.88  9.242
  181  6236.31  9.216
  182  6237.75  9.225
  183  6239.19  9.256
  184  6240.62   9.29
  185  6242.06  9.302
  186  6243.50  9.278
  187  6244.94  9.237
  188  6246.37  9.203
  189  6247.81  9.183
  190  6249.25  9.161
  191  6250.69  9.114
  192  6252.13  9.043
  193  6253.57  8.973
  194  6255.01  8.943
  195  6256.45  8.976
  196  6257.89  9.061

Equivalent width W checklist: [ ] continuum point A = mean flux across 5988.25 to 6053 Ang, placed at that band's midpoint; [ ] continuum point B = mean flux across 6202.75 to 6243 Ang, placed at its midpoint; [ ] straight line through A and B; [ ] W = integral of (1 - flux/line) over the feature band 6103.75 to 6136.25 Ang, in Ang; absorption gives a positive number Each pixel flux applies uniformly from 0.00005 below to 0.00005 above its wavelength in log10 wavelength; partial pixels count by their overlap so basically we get 1.0 Ang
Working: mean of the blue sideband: 9.6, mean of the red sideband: 9.32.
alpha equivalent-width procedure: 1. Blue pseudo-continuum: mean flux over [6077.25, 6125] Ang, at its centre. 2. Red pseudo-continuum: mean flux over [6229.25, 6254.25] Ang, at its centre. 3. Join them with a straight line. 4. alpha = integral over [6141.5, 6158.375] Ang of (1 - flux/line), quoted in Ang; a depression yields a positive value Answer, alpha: -0.8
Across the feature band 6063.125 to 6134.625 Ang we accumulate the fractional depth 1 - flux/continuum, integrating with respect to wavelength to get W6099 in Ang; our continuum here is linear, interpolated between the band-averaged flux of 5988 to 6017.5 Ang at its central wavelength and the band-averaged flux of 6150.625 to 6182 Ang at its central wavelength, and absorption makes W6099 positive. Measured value 0.8 Ang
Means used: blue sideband 9.57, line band 9.34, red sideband 9.36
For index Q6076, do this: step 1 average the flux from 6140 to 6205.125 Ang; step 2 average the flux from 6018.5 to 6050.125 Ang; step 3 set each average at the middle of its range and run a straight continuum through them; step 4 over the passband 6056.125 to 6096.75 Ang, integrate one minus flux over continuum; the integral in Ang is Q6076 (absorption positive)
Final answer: 0.32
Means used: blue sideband 9.64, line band 9.47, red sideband 9.32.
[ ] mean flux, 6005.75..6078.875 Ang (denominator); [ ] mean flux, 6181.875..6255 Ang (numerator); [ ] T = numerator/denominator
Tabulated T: 0.97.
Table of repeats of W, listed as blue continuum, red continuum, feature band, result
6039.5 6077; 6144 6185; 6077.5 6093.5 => 0.2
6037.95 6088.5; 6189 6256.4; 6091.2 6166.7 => 1.0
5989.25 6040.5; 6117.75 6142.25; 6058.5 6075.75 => -0.4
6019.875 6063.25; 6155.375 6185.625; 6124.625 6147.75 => 0.0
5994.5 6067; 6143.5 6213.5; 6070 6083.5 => 0.0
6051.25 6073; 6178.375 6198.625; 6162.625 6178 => 0.3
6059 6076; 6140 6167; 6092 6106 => 0.1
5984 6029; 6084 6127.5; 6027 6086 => -1.3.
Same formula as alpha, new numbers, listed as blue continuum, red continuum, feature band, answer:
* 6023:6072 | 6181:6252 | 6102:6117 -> 0.23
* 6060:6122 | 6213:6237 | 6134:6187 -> -0.30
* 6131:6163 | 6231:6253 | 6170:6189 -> -0.14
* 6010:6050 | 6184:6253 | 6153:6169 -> 0.36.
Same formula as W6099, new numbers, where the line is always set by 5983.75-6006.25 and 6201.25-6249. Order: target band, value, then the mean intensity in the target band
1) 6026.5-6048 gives -0.6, 9.73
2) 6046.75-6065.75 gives 0.1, 9.42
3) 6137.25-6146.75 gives 0.1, 9.27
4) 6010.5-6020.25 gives -0.3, 9.74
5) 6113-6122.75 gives 0.6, 8.81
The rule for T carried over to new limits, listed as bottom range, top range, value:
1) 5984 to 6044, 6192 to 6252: 0.97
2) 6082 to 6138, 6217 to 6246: 1.00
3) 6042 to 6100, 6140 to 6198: 0.98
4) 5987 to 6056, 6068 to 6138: 0.97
